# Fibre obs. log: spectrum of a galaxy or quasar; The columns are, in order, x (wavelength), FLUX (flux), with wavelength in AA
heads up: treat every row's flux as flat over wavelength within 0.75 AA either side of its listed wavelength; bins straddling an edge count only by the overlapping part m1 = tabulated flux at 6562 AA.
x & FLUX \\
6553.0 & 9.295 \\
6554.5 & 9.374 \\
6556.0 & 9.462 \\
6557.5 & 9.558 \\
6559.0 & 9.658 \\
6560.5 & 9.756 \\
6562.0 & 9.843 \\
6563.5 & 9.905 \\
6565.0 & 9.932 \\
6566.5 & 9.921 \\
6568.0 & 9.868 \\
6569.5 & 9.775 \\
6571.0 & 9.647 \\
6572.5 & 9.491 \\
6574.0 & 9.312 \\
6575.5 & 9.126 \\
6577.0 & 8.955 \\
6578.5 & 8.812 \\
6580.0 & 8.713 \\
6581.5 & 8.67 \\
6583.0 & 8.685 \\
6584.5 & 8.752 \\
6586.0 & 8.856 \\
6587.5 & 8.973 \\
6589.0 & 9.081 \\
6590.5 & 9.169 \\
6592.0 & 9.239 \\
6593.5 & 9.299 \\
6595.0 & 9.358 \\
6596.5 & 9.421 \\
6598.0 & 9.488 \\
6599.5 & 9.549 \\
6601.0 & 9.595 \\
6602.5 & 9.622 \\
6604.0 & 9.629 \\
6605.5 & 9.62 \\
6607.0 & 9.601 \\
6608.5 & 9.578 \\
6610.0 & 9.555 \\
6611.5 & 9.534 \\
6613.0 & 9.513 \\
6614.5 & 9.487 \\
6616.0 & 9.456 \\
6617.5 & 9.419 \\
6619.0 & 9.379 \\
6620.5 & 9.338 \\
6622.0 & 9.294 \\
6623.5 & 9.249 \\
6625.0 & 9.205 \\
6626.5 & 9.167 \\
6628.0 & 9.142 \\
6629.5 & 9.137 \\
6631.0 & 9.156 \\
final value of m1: 9.843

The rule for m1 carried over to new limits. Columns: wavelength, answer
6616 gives 9.456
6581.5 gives 8.67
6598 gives 9.488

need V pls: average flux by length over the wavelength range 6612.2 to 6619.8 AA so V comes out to 9.45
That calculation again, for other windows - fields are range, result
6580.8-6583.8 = 8.68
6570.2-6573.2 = 9.57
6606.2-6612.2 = 9.57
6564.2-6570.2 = 9.88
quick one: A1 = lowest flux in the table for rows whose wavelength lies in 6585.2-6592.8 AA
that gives 8.856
